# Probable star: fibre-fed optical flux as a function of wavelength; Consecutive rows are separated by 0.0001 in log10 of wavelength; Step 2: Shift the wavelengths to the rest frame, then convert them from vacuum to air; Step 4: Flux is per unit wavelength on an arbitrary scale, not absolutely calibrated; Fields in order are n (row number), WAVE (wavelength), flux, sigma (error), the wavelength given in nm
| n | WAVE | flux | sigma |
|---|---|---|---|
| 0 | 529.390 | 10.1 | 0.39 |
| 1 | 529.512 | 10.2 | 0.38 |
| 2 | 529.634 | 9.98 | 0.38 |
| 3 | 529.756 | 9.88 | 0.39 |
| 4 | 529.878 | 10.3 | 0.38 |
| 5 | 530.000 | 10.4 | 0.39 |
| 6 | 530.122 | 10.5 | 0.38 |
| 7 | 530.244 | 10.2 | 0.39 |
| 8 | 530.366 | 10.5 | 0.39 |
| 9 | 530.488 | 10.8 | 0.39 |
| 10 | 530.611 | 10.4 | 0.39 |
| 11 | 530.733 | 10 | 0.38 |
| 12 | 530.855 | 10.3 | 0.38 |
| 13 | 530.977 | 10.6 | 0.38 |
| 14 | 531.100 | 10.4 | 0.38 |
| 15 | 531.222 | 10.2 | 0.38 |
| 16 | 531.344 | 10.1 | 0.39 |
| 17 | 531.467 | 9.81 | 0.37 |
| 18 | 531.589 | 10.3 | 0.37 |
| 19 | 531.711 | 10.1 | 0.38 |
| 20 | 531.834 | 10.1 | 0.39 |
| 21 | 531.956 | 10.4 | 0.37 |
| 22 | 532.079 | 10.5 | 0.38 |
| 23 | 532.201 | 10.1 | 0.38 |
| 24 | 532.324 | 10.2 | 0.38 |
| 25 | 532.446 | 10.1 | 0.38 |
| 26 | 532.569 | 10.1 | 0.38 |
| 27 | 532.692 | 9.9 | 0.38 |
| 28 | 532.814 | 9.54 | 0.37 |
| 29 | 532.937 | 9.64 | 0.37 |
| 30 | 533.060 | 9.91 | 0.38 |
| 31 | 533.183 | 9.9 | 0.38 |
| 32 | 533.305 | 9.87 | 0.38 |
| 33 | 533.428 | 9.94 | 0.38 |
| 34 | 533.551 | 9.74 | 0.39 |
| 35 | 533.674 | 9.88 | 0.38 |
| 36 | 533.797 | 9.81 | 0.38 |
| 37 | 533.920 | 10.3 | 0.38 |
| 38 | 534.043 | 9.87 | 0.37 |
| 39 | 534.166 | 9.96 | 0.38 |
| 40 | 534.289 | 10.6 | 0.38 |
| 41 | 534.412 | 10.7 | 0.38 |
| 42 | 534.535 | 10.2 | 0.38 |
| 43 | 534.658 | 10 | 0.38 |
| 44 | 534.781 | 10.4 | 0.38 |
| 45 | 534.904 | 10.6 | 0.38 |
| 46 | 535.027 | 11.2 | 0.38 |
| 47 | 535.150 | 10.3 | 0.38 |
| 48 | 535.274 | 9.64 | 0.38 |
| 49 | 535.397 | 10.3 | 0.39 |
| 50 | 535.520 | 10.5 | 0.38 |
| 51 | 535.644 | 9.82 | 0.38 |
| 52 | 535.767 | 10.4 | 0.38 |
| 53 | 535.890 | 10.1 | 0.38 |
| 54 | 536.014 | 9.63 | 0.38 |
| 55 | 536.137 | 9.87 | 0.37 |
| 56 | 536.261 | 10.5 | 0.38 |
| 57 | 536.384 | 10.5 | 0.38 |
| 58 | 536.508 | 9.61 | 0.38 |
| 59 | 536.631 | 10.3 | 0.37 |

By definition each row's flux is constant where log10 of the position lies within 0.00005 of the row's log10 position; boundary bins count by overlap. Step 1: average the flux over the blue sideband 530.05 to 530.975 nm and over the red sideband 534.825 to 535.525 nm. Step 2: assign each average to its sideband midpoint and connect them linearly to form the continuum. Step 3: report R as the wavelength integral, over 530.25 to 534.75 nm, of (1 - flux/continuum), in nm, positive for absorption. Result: 0.12 nm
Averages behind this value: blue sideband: 10.4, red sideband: 10.4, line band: 10.1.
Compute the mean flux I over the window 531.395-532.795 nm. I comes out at 10.1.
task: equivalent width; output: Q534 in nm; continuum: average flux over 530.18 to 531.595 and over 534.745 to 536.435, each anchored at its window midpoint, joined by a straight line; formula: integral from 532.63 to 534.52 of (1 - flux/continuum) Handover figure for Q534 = 0.06 nm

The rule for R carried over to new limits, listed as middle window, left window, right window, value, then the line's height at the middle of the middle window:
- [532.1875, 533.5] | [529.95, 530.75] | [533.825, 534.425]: 0.05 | 10.3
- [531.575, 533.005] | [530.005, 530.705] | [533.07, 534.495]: 0.02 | 10.2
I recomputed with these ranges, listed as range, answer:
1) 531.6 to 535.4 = 10.1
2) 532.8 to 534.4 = 9.95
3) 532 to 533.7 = 9.95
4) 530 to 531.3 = 10.4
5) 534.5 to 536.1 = 10.2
